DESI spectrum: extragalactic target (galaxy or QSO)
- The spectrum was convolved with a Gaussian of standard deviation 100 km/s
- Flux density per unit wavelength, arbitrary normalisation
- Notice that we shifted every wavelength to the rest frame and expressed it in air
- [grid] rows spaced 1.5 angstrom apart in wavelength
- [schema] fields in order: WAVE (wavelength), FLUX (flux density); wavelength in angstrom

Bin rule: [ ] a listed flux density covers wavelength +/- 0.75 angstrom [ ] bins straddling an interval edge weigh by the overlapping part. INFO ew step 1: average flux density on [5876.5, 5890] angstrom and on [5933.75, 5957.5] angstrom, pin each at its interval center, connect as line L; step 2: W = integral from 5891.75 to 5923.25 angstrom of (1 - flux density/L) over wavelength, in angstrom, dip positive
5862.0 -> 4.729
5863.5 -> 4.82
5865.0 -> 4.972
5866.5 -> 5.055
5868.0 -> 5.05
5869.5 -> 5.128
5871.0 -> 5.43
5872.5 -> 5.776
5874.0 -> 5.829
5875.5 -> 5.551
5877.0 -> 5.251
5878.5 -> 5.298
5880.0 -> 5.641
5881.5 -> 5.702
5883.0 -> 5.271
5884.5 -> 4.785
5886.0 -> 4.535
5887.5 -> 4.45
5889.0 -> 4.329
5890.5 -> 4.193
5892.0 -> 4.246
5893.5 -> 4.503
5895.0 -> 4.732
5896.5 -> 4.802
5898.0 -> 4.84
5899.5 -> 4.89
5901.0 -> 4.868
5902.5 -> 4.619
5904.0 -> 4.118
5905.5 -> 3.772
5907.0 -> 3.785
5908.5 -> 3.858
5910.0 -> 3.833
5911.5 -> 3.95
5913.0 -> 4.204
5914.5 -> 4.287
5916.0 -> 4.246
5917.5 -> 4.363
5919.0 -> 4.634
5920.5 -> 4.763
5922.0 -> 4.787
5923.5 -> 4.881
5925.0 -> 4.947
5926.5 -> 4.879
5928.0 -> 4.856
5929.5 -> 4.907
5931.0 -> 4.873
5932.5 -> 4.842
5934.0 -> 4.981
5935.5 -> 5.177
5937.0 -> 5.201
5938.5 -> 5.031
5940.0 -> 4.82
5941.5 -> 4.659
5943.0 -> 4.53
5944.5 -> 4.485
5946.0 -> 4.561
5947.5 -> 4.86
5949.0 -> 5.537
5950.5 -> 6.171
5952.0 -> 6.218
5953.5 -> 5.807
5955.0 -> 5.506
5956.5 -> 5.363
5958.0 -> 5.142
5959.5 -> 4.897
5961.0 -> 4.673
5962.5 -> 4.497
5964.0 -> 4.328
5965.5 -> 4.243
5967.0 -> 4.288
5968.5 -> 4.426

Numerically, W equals 4.2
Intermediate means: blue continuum 5.01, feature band 4.4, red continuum 5.19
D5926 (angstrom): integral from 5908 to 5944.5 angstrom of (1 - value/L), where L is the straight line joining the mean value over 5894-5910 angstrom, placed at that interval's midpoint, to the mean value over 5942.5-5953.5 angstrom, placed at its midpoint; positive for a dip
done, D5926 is 1.5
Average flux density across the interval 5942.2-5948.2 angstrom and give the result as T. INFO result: 4.61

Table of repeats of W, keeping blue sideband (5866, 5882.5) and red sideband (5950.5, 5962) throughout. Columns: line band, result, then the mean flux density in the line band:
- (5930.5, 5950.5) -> 1.7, 4.94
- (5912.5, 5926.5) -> 2.1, 4.59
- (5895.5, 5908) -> 2.2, 4.46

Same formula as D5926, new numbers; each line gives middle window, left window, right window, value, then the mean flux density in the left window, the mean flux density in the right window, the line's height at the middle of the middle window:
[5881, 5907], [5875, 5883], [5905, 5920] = 1.4 angstrom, 5.47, 4.11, 4.86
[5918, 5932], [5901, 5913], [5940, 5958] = -0.8 angstrom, 4.06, 5.22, 4.56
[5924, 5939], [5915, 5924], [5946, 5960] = -0.2 angstrom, 4.6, 5.46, 4.91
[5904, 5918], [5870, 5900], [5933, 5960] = 2.9 angstrom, 5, 5.16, 5.07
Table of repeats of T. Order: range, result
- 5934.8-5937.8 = 5.19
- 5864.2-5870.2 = 5.05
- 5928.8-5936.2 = 4.95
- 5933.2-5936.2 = 5.07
